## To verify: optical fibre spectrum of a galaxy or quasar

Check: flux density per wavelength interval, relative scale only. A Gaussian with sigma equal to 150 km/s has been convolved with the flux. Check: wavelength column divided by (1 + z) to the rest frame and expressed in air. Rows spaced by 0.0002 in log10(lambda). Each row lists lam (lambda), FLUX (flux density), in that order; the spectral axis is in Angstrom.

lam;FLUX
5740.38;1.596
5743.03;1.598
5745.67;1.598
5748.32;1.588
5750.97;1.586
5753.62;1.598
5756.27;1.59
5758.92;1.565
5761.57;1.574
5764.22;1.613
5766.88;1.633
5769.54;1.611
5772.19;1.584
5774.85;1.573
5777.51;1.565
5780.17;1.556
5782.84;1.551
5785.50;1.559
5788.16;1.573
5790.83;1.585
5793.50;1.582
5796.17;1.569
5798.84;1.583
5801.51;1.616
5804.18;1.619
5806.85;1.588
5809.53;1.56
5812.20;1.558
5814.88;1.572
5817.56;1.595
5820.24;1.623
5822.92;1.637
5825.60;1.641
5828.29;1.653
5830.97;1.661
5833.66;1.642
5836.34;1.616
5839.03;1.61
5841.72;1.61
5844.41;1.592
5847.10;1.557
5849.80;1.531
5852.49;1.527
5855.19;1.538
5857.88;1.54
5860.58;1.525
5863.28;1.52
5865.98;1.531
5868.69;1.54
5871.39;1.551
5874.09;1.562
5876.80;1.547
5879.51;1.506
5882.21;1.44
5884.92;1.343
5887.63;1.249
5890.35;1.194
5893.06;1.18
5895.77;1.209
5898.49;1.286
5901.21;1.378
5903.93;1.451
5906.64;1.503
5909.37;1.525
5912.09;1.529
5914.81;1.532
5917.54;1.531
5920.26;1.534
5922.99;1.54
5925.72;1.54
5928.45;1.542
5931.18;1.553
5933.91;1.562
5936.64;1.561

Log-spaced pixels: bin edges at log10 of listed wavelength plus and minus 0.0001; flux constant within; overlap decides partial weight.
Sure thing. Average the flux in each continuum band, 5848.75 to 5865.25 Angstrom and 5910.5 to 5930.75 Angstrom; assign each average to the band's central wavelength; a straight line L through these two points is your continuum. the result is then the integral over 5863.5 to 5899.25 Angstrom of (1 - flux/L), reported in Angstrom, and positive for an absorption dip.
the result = 3.1 Angstrom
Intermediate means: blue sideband 1.53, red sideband 1.54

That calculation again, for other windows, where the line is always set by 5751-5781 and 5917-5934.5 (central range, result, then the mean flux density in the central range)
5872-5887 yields 0.8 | 1.47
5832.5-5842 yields -0.3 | 1.62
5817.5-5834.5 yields -0.7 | 1.64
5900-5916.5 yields 0.6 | 1.49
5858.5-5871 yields 0.2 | 1.53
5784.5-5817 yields -0.1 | 1.58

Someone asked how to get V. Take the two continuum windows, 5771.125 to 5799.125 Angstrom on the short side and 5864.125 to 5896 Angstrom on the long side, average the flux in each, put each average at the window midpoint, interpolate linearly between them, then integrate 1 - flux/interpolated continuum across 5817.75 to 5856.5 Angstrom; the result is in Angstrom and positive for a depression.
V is -3.1 Angstrom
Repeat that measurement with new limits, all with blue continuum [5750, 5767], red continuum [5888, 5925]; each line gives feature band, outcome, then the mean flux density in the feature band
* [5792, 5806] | -0.5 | 1.59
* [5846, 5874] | -1.3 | 1.54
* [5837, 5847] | -0.7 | 1.6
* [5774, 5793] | -0.1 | 1.57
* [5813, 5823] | -0.5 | 1.6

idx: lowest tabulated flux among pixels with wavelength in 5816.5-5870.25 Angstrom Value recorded 1.52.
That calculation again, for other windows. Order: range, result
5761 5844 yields 1.551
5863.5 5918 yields 1.18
